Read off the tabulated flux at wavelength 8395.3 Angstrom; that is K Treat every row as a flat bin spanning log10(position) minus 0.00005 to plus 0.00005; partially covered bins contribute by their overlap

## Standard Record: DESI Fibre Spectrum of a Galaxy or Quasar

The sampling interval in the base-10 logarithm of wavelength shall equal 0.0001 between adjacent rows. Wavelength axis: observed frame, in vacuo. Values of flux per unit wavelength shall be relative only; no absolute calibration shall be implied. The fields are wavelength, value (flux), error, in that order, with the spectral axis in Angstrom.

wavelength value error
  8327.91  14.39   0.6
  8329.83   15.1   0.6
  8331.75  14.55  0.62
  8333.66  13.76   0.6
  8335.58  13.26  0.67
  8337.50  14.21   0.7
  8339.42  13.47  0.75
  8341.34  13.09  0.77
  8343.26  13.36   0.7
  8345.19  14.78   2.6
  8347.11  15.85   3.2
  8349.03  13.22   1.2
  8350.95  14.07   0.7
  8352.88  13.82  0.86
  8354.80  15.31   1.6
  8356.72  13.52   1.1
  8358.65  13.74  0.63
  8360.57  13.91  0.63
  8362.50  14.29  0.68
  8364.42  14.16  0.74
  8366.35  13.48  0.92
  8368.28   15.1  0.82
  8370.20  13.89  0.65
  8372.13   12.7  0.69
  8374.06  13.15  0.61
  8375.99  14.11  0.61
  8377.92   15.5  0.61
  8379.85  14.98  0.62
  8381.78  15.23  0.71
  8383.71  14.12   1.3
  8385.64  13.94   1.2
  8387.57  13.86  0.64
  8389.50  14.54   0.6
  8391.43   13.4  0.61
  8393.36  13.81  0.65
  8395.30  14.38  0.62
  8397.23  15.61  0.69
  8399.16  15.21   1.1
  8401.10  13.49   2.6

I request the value 14.38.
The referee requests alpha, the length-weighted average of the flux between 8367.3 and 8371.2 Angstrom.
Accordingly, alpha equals 14.5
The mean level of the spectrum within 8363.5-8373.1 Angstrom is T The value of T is 13.9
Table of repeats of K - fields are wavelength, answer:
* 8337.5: 14.21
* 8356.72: 13.52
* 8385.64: 13.94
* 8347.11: 15.85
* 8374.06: 13.15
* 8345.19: 14.78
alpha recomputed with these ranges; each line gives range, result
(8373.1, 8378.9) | 14.2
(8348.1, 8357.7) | 14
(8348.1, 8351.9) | 13.7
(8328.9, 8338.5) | 14.2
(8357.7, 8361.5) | 13.8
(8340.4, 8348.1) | 14.3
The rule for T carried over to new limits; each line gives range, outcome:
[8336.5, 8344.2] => 13.5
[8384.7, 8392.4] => 13.9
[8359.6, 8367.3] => 14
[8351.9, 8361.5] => 14.1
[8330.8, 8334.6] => 14.2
